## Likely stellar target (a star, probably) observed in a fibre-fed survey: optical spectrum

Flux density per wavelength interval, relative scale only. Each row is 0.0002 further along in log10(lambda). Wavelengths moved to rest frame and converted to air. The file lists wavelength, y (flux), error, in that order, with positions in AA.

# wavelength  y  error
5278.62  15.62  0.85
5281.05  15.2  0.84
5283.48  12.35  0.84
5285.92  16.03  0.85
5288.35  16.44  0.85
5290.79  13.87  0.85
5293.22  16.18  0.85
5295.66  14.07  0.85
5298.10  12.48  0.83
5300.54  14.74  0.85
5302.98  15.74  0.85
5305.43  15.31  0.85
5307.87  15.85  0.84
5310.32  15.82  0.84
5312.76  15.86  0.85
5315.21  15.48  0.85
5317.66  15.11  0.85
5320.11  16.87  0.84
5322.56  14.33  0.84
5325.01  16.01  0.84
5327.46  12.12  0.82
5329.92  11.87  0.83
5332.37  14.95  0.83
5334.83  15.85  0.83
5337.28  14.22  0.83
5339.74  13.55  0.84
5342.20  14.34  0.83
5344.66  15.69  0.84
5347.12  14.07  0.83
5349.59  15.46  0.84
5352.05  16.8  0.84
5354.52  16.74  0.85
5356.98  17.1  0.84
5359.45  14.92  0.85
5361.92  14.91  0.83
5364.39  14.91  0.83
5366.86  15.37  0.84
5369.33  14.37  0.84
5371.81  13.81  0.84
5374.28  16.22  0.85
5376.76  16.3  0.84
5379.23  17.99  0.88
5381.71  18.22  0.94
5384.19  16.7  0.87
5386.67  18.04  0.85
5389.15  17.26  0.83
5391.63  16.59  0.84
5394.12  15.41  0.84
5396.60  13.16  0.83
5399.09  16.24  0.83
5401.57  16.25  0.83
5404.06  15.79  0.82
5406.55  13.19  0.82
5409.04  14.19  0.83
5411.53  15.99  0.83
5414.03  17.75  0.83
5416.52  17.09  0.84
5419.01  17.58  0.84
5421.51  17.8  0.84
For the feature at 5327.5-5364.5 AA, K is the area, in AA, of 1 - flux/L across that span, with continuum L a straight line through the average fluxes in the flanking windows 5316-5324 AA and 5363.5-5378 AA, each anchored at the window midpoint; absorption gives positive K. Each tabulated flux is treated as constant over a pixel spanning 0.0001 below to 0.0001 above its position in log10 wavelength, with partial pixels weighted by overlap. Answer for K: 0.90 AA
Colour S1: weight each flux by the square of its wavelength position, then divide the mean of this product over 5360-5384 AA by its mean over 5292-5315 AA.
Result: 1.1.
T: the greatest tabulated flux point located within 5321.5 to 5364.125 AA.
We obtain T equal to 17.1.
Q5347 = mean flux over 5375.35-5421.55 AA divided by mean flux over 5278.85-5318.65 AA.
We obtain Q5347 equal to 1.09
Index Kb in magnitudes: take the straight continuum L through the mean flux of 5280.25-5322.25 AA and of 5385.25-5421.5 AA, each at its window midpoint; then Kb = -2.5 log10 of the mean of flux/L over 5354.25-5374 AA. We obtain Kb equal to 0.03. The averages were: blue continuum 15.1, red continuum 16.1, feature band 15.2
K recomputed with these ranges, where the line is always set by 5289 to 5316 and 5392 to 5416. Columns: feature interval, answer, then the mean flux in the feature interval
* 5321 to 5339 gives 1.11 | 14.2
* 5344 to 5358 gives -0.68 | 16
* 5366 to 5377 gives 0.14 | 15.1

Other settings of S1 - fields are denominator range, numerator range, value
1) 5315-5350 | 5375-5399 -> 1.16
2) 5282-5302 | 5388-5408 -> 1.11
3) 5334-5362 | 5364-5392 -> 1.08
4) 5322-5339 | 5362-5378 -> 1.08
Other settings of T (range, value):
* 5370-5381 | 17.99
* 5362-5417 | 18.22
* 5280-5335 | 16.87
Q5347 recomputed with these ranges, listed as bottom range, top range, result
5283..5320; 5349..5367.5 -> 1.04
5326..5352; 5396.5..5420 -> 1.10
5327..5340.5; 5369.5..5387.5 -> 1.20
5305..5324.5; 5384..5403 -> 1.04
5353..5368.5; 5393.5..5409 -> 0.95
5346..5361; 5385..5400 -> 1.02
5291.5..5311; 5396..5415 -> 1.03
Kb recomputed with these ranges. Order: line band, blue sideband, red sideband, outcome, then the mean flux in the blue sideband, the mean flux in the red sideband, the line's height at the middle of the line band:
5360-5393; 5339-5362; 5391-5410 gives -0.065 mag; 15.4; 15.1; 15.2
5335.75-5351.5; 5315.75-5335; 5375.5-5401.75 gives 0.036 mag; 14.6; 16.6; 15.2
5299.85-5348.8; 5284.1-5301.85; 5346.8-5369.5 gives 0.018 mag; 14.8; 15.6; 15.1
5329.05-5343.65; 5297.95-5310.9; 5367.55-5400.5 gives 0.098 mag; 15.1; 16.2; 15.6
